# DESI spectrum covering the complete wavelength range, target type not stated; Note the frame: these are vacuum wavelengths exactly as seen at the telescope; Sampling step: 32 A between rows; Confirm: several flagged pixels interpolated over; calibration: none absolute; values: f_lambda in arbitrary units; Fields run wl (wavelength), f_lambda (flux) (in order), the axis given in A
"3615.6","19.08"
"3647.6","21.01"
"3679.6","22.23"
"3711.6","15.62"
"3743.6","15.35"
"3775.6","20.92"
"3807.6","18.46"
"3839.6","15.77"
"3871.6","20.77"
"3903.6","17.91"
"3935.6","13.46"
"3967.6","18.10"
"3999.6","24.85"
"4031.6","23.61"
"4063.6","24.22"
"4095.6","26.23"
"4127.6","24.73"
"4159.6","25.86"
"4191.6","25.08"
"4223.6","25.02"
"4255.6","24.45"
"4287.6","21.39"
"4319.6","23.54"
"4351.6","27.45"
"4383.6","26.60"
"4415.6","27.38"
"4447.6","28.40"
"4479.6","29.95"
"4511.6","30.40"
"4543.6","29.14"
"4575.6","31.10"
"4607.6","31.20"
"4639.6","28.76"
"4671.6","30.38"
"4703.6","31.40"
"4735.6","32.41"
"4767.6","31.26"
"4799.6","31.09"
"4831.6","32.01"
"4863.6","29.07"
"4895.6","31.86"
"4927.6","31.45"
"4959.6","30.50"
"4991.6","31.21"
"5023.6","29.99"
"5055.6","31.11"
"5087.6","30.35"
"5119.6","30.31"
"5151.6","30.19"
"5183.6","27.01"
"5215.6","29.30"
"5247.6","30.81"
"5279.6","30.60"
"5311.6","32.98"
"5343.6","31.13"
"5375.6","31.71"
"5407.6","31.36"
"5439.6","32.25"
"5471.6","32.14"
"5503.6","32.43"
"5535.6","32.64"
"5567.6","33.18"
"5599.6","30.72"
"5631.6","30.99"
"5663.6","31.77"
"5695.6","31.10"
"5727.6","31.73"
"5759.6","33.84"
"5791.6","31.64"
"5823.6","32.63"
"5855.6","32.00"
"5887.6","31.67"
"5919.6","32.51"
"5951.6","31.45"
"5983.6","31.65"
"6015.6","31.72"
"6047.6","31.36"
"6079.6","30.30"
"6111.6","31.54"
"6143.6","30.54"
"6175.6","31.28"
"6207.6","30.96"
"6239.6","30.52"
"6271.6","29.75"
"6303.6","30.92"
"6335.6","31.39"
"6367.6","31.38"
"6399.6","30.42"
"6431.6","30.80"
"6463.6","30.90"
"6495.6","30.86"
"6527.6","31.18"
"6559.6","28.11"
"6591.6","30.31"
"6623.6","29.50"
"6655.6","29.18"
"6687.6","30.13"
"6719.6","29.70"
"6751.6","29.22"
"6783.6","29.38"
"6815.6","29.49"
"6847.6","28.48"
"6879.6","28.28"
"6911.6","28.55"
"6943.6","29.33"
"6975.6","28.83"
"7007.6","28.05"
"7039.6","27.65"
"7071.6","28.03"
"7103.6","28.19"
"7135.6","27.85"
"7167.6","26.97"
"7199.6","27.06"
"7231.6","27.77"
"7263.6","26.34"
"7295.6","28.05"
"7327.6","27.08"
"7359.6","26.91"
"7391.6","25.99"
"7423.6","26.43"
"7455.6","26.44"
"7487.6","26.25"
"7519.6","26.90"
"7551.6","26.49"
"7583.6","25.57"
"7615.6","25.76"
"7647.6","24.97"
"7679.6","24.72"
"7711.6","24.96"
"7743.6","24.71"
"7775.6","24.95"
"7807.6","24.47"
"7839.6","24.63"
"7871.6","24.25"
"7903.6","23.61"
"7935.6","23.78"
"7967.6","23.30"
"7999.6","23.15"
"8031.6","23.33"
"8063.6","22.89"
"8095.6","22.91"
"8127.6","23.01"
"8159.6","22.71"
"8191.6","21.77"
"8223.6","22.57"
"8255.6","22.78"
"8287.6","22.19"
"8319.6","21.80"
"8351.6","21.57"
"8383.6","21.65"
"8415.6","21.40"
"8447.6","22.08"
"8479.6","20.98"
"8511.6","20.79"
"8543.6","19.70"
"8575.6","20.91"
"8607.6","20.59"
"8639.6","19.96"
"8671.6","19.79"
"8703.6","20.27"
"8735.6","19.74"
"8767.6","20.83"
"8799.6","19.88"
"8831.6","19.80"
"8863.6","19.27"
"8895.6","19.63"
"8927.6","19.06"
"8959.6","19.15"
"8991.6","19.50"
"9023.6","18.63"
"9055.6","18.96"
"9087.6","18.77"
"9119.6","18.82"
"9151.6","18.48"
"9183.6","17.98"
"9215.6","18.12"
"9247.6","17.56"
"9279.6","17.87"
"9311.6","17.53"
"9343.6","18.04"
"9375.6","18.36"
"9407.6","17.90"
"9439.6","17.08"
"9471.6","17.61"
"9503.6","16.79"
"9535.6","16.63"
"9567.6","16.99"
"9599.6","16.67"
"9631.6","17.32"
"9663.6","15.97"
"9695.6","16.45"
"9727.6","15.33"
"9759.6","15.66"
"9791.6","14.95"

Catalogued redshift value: 0.000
